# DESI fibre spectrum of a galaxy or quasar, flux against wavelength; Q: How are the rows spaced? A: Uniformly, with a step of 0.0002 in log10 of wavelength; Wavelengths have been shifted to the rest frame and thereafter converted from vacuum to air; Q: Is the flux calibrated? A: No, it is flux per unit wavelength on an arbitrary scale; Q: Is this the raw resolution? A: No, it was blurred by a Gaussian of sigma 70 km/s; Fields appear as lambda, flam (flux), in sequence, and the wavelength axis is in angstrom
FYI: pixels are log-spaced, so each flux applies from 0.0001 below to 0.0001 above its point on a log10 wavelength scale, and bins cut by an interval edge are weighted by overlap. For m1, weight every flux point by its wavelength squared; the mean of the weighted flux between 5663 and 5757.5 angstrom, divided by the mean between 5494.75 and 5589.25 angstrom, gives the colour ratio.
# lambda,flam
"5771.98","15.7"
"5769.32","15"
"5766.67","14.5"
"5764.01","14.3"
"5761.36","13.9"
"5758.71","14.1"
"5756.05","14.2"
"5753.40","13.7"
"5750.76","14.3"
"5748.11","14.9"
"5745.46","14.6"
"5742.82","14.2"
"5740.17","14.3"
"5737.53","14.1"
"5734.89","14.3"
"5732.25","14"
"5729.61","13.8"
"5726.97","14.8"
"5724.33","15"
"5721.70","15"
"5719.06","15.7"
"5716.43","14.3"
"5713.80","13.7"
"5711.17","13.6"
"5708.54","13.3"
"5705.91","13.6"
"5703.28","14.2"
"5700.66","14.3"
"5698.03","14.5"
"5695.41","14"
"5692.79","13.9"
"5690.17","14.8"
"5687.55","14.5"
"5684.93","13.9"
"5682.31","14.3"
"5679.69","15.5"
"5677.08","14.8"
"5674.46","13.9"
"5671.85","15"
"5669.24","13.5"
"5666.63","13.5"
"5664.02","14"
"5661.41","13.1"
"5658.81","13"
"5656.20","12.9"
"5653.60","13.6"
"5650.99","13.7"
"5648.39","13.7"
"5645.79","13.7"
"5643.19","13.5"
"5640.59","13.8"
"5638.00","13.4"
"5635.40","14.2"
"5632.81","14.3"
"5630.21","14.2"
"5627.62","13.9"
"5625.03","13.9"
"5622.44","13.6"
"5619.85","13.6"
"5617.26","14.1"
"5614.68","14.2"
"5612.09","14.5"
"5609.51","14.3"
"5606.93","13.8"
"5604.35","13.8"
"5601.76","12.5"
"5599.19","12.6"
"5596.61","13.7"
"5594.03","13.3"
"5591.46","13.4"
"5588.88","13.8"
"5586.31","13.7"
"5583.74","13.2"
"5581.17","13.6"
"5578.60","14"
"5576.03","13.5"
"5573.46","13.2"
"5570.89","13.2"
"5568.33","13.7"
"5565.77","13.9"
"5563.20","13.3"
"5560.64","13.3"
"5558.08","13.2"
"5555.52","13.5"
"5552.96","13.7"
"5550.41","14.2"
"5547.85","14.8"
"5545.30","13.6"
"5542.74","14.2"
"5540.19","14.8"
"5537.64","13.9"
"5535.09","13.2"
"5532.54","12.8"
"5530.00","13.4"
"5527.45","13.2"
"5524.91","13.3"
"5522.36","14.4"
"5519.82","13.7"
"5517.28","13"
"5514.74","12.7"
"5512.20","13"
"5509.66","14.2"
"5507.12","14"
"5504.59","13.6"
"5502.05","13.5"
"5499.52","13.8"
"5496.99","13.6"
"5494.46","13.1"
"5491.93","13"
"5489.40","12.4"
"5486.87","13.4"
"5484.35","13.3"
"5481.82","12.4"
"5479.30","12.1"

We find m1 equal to 1.11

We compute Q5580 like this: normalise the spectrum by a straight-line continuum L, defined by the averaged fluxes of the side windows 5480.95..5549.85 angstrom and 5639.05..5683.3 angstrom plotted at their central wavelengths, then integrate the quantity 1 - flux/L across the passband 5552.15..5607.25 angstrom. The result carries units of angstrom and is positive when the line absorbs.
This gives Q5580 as 0.87 angstrom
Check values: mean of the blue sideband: 13.5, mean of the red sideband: 13.8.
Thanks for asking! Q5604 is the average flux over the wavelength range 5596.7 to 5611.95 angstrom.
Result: 13.5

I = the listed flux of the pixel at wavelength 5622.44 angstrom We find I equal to 13.6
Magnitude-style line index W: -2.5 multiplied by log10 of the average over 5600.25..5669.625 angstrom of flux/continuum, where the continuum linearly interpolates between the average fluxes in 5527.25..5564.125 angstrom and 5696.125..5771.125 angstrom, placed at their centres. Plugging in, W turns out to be 0.02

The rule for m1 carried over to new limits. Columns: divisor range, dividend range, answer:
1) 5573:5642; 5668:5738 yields 1.08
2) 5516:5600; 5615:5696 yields 1.06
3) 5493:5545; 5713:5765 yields 1.14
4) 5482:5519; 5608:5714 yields 1.11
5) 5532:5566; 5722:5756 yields 1.12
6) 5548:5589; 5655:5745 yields 1.09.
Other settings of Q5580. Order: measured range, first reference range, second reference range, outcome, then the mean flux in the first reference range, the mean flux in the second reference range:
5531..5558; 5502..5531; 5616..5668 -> -0.6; 13.5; 13.7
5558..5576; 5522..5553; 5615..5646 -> 0.5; 13.8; 13.9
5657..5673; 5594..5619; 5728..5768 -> 0.3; 13.7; 14.2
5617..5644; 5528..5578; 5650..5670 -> -0.8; 13.6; 13.4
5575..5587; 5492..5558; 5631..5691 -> 0.1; 13.6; 13.9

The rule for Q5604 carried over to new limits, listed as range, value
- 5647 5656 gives 13.6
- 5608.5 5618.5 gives 14.3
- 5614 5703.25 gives 14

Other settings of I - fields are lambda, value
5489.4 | 12.4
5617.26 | 14.1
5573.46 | 13.2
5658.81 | 13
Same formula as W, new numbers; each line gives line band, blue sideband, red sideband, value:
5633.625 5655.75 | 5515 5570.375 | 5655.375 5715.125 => 0.02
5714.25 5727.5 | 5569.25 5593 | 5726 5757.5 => -0.05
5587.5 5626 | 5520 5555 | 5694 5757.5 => 0.02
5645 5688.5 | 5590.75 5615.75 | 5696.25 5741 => 0.00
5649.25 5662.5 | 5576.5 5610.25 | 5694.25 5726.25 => 0.05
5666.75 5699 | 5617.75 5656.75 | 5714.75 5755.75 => -0.02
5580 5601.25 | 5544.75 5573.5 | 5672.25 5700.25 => 0.04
